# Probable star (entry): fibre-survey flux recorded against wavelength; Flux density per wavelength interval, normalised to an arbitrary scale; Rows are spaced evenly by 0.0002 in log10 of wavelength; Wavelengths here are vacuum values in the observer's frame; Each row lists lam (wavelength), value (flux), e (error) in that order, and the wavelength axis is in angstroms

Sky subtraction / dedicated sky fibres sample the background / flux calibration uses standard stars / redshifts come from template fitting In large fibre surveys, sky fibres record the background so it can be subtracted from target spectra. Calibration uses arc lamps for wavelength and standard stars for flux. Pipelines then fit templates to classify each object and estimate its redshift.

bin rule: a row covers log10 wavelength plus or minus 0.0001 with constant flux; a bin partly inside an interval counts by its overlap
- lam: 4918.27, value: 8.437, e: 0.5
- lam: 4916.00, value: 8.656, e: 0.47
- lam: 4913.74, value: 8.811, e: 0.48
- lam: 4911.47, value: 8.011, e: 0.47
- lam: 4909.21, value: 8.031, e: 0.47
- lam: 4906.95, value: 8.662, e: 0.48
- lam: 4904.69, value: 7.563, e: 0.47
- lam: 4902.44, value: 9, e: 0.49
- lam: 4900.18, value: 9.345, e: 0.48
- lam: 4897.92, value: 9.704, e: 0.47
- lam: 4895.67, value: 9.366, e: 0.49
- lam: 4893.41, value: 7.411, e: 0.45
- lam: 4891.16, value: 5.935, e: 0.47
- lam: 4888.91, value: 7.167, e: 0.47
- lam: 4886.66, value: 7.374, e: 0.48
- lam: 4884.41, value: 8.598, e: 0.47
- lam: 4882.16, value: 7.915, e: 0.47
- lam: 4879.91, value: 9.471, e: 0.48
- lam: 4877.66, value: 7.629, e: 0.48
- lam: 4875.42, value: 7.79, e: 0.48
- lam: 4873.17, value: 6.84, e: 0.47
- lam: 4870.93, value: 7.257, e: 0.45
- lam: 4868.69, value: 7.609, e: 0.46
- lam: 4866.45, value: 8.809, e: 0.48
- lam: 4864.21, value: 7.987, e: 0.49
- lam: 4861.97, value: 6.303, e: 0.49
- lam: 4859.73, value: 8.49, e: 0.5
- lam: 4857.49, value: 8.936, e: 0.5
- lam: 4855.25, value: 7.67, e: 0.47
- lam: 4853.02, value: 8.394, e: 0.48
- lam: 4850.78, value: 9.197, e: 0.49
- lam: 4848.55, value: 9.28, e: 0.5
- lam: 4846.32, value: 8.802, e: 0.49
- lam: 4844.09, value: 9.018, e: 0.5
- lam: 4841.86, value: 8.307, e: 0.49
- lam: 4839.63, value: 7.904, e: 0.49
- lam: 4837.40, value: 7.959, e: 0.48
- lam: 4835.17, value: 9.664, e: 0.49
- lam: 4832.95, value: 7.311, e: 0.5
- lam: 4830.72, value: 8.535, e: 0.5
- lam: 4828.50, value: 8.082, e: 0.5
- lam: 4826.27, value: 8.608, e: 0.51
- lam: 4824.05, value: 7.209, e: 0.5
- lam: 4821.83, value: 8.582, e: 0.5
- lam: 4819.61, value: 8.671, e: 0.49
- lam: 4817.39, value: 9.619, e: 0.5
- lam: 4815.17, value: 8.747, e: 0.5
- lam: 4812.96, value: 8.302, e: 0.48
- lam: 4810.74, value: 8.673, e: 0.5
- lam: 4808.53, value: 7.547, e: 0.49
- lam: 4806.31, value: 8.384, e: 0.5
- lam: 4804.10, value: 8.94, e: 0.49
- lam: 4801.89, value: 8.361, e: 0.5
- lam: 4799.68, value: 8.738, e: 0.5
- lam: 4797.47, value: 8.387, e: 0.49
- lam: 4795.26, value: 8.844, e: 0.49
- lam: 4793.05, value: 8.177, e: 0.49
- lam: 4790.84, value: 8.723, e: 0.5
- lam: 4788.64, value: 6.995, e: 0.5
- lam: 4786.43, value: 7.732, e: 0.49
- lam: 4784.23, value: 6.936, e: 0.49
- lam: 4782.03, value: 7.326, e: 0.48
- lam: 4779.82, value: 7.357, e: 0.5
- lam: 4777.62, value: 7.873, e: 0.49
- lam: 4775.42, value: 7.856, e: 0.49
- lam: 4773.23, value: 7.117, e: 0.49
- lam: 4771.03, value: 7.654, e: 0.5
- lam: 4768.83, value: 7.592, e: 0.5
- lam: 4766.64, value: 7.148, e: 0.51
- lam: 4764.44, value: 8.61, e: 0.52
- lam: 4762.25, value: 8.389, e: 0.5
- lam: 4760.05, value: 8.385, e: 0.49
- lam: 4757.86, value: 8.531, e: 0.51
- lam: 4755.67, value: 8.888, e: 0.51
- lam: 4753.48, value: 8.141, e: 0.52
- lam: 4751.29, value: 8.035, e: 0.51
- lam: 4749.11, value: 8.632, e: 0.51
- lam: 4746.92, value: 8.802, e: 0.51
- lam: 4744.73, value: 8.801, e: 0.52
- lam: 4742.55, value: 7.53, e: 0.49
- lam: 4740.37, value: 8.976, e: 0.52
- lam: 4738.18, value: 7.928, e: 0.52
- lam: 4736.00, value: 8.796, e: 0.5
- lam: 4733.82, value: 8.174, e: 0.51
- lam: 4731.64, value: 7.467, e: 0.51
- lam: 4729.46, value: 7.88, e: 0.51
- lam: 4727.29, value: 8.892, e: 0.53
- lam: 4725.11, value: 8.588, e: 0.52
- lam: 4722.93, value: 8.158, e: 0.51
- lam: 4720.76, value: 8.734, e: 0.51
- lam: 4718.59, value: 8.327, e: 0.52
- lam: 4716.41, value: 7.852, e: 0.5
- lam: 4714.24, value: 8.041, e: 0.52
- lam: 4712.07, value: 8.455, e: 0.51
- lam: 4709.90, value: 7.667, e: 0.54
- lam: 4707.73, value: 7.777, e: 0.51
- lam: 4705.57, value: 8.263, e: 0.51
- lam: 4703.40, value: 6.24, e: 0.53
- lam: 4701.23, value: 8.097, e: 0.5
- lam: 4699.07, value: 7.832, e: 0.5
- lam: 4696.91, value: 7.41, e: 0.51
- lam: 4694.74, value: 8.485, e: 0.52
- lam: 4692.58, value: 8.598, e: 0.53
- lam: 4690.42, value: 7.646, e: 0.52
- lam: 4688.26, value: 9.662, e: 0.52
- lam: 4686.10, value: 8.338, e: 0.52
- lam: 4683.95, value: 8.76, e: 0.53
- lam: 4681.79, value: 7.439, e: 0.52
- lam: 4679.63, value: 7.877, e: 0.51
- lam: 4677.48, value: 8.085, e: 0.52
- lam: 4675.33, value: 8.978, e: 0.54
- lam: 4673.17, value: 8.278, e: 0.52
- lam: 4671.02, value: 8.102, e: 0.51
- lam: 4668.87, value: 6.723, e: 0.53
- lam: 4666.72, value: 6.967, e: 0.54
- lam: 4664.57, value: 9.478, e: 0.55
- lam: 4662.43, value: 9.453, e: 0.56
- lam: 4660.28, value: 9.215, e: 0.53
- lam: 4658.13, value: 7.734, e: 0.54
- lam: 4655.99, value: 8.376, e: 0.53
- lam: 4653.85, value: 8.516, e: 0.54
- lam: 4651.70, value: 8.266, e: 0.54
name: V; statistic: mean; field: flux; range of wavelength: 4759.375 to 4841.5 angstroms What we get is 8.13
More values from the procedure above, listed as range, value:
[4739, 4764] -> 8.46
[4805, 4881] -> 8.28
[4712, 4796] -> 8.1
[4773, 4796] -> 7.73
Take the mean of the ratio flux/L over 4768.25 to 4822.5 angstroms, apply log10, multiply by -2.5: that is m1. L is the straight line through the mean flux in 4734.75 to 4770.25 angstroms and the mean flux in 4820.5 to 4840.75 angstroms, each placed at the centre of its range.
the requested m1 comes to 0.02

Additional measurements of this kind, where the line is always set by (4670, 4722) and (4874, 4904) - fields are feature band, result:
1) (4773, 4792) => 0.08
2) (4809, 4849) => -0.04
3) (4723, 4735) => -0.01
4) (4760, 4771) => 0.03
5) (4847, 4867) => -0.02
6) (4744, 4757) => -0.05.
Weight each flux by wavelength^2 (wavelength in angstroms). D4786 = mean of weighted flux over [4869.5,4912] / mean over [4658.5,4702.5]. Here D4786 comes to 1.07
